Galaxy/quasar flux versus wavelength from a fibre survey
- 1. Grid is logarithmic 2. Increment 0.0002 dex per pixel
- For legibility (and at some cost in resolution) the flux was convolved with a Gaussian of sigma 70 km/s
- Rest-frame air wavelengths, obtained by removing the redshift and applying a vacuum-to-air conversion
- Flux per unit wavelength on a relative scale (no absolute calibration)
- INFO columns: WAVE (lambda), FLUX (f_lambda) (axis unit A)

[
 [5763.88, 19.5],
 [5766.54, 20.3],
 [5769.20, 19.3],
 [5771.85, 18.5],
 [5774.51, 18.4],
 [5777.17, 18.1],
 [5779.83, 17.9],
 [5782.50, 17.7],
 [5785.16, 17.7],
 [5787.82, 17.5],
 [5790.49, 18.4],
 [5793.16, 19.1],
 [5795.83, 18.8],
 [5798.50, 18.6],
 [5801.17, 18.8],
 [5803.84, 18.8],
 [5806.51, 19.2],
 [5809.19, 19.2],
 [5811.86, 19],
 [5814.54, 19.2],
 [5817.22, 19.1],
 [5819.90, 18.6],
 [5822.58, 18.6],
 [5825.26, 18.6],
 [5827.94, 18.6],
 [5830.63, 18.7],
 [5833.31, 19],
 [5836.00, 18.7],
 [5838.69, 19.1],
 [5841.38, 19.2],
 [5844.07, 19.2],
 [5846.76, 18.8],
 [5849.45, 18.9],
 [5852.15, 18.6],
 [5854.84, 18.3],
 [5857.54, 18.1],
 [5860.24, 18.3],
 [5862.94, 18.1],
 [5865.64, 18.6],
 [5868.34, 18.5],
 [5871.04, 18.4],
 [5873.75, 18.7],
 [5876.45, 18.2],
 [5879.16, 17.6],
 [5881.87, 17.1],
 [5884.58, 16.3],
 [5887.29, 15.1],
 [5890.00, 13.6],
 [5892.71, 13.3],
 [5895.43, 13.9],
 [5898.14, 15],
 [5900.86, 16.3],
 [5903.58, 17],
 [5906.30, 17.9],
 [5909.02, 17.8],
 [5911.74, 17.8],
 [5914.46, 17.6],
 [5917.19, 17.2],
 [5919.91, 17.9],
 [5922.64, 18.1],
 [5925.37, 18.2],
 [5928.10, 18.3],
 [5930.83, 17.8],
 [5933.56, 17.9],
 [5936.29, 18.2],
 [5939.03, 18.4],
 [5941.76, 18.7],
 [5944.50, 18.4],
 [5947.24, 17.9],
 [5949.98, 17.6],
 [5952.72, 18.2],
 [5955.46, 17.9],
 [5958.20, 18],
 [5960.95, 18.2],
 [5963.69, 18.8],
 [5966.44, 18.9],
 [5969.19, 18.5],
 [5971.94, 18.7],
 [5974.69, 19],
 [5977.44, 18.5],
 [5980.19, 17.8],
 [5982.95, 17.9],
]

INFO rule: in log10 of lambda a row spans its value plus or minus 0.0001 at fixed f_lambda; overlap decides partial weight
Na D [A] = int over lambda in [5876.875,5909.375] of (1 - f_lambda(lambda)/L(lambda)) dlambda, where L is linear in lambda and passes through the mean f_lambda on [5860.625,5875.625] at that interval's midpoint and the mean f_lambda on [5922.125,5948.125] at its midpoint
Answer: 4.32 A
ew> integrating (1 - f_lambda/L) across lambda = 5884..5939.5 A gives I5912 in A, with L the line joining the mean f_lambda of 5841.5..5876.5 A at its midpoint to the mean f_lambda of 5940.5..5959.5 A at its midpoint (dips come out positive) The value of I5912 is 4.4 A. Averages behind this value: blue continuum 18.6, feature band 16.8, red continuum 18.1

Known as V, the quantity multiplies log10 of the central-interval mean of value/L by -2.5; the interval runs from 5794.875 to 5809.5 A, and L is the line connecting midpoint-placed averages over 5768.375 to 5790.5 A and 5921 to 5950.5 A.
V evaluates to -0.04 mag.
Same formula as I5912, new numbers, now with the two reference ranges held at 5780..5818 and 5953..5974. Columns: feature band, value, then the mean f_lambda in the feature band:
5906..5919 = 0.59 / 17.7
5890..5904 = 2.78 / 14.8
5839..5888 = 1.00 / 18.2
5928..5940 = 0.25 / 18.1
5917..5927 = 0.29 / 17.9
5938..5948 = 0.05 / 18.4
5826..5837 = -0.10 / 18.7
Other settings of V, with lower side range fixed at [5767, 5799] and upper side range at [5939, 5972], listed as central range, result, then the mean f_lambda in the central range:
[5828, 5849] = -0.034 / 18.9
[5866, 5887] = 0.037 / 17.7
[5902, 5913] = 0.044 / 17.6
